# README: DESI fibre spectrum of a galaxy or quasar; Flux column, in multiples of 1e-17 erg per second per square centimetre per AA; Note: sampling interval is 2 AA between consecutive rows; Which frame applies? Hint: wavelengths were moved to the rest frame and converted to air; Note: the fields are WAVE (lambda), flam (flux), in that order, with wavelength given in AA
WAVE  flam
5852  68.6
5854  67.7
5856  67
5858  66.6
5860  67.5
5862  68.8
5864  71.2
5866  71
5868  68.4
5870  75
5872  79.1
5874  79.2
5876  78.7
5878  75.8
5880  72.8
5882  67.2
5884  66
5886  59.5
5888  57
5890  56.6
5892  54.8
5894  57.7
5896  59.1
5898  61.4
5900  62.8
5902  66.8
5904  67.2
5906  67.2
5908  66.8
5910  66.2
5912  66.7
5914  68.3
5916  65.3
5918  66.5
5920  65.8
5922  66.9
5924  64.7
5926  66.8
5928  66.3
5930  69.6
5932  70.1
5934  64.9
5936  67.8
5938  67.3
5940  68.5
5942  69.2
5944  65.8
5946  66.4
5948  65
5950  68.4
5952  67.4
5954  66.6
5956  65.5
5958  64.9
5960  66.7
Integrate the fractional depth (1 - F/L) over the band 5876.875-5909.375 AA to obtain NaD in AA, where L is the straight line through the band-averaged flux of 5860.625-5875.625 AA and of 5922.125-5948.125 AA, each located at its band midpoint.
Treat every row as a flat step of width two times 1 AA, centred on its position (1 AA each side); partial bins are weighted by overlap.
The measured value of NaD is 3.3 AA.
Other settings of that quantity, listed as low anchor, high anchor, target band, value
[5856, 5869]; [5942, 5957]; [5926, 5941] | -0.2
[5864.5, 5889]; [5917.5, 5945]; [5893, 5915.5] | 1.4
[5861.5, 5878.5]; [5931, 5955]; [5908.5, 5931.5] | 0.9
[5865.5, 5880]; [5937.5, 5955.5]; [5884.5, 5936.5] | 4.9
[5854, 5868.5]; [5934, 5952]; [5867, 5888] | -1.0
